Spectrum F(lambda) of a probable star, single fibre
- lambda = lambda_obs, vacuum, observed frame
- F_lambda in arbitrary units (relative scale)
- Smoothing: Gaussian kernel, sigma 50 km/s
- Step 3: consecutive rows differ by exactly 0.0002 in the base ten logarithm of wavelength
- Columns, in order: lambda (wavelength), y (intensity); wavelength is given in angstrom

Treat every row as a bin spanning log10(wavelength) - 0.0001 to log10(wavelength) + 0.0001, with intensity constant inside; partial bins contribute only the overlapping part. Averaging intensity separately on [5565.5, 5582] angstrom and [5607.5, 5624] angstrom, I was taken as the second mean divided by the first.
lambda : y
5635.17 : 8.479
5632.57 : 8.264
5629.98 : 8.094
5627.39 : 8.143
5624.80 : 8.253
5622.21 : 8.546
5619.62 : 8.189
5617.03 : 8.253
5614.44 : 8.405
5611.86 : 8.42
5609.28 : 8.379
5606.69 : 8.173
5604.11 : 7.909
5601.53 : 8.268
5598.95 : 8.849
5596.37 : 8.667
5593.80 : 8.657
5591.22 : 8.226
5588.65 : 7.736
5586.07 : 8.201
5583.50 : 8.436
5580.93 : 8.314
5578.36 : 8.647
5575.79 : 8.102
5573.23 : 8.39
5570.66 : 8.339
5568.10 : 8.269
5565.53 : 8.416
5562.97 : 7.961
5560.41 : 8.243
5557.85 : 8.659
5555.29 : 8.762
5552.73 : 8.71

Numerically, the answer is 1.0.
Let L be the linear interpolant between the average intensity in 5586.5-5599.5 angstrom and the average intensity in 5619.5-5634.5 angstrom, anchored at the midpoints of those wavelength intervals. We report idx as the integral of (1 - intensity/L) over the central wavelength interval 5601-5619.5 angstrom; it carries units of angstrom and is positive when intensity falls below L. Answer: 0.2 angstrom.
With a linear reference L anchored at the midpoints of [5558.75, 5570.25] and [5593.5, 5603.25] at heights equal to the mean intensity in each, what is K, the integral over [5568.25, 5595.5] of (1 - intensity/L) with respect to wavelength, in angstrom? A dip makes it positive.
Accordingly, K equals 0.3 angstrom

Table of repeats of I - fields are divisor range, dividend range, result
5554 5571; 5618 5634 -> 0.98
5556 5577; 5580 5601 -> 1.01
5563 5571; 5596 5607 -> 1.01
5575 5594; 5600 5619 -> 1.00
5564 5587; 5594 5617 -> 1.01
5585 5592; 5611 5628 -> 1.04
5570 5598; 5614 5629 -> 0.99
